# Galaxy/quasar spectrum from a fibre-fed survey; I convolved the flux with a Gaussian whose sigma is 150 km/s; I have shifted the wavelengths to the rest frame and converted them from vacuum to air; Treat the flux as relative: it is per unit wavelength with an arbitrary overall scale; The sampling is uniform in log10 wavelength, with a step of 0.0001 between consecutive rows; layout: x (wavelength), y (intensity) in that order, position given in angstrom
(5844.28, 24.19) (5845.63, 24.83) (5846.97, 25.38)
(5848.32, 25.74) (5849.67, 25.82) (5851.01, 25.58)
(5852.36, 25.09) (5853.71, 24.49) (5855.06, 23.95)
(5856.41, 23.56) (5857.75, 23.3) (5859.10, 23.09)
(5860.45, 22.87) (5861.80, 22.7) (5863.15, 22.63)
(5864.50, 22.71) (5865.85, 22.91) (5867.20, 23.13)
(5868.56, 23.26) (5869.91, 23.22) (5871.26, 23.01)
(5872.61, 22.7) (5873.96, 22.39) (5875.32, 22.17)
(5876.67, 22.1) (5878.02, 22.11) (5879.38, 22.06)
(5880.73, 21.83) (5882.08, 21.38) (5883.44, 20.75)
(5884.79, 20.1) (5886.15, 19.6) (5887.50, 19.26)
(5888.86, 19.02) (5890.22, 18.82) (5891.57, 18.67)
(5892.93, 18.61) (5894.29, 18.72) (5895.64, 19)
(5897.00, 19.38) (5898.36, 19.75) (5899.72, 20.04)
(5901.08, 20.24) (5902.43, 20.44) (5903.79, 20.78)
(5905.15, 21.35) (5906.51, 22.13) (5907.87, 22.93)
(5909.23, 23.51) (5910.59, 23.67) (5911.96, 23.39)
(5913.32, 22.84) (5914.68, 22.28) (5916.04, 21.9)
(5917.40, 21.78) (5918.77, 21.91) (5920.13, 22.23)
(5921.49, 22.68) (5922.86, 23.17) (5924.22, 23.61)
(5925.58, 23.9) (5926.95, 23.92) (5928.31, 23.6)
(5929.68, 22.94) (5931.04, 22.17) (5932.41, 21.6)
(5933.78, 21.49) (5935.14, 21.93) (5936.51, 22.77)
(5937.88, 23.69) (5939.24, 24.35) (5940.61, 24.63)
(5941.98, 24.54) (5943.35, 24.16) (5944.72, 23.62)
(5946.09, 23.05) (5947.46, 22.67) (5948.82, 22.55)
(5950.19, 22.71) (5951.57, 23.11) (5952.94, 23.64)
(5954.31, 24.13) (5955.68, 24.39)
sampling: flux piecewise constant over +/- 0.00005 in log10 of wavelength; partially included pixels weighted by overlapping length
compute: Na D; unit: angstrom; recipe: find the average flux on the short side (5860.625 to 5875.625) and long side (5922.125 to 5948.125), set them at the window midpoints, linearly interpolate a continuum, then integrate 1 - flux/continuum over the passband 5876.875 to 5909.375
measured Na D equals 3.6 angstrom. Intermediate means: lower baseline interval 22.8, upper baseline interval 23.2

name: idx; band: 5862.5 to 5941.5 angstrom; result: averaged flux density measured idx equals 21.9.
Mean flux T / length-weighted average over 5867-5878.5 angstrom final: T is 22.7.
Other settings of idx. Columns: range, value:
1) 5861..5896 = 21.3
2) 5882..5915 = 20.6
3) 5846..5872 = 23.8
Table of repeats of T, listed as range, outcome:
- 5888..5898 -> 18.9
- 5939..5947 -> 24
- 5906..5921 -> 22.6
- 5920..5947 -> 23.2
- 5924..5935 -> 22.8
